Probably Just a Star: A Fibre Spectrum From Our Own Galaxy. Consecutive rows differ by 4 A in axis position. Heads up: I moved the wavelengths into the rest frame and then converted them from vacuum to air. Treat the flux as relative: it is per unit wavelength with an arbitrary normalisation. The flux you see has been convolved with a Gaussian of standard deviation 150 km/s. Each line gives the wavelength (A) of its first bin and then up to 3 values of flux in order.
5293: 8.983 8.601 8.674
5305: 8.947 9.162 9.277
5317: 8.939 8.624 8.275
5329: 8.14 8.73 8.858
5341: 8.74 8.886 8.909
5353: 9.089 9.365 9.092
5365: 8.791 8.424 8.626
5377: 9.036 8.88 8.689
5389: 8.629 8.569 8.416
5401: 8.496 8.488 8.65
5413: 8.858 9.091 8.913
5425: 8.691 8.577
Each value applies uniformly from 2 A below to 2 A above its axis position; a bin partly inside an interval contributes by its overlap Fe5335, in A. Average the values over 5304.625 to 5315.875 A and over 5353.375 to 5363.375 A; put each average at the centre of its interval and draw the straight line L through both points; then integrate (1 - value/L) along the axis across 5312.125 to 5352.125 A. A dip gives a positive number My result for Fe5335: 1.9 A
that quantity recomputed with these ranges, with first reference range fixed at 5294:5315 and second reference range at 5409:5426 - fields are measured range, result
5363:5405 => 1.1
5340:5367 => -0.3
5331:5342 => 0.2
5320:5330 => 0.7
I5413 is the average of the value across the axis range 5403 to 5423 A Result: 8.8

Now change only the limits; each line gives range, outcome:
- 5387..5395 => 8.6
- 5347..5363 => 9.11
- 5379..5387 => 8.78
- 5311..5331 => 8.65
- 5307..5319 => 9.13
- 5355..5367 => 9.08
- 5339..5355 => 8.91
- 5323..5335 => 8.38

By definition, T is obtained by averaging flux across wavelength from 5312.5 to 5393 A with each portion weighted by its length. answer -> 8.79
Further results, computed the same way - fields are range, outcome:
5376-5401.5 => 8.67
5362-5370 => 8.69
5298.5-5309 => 8.87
